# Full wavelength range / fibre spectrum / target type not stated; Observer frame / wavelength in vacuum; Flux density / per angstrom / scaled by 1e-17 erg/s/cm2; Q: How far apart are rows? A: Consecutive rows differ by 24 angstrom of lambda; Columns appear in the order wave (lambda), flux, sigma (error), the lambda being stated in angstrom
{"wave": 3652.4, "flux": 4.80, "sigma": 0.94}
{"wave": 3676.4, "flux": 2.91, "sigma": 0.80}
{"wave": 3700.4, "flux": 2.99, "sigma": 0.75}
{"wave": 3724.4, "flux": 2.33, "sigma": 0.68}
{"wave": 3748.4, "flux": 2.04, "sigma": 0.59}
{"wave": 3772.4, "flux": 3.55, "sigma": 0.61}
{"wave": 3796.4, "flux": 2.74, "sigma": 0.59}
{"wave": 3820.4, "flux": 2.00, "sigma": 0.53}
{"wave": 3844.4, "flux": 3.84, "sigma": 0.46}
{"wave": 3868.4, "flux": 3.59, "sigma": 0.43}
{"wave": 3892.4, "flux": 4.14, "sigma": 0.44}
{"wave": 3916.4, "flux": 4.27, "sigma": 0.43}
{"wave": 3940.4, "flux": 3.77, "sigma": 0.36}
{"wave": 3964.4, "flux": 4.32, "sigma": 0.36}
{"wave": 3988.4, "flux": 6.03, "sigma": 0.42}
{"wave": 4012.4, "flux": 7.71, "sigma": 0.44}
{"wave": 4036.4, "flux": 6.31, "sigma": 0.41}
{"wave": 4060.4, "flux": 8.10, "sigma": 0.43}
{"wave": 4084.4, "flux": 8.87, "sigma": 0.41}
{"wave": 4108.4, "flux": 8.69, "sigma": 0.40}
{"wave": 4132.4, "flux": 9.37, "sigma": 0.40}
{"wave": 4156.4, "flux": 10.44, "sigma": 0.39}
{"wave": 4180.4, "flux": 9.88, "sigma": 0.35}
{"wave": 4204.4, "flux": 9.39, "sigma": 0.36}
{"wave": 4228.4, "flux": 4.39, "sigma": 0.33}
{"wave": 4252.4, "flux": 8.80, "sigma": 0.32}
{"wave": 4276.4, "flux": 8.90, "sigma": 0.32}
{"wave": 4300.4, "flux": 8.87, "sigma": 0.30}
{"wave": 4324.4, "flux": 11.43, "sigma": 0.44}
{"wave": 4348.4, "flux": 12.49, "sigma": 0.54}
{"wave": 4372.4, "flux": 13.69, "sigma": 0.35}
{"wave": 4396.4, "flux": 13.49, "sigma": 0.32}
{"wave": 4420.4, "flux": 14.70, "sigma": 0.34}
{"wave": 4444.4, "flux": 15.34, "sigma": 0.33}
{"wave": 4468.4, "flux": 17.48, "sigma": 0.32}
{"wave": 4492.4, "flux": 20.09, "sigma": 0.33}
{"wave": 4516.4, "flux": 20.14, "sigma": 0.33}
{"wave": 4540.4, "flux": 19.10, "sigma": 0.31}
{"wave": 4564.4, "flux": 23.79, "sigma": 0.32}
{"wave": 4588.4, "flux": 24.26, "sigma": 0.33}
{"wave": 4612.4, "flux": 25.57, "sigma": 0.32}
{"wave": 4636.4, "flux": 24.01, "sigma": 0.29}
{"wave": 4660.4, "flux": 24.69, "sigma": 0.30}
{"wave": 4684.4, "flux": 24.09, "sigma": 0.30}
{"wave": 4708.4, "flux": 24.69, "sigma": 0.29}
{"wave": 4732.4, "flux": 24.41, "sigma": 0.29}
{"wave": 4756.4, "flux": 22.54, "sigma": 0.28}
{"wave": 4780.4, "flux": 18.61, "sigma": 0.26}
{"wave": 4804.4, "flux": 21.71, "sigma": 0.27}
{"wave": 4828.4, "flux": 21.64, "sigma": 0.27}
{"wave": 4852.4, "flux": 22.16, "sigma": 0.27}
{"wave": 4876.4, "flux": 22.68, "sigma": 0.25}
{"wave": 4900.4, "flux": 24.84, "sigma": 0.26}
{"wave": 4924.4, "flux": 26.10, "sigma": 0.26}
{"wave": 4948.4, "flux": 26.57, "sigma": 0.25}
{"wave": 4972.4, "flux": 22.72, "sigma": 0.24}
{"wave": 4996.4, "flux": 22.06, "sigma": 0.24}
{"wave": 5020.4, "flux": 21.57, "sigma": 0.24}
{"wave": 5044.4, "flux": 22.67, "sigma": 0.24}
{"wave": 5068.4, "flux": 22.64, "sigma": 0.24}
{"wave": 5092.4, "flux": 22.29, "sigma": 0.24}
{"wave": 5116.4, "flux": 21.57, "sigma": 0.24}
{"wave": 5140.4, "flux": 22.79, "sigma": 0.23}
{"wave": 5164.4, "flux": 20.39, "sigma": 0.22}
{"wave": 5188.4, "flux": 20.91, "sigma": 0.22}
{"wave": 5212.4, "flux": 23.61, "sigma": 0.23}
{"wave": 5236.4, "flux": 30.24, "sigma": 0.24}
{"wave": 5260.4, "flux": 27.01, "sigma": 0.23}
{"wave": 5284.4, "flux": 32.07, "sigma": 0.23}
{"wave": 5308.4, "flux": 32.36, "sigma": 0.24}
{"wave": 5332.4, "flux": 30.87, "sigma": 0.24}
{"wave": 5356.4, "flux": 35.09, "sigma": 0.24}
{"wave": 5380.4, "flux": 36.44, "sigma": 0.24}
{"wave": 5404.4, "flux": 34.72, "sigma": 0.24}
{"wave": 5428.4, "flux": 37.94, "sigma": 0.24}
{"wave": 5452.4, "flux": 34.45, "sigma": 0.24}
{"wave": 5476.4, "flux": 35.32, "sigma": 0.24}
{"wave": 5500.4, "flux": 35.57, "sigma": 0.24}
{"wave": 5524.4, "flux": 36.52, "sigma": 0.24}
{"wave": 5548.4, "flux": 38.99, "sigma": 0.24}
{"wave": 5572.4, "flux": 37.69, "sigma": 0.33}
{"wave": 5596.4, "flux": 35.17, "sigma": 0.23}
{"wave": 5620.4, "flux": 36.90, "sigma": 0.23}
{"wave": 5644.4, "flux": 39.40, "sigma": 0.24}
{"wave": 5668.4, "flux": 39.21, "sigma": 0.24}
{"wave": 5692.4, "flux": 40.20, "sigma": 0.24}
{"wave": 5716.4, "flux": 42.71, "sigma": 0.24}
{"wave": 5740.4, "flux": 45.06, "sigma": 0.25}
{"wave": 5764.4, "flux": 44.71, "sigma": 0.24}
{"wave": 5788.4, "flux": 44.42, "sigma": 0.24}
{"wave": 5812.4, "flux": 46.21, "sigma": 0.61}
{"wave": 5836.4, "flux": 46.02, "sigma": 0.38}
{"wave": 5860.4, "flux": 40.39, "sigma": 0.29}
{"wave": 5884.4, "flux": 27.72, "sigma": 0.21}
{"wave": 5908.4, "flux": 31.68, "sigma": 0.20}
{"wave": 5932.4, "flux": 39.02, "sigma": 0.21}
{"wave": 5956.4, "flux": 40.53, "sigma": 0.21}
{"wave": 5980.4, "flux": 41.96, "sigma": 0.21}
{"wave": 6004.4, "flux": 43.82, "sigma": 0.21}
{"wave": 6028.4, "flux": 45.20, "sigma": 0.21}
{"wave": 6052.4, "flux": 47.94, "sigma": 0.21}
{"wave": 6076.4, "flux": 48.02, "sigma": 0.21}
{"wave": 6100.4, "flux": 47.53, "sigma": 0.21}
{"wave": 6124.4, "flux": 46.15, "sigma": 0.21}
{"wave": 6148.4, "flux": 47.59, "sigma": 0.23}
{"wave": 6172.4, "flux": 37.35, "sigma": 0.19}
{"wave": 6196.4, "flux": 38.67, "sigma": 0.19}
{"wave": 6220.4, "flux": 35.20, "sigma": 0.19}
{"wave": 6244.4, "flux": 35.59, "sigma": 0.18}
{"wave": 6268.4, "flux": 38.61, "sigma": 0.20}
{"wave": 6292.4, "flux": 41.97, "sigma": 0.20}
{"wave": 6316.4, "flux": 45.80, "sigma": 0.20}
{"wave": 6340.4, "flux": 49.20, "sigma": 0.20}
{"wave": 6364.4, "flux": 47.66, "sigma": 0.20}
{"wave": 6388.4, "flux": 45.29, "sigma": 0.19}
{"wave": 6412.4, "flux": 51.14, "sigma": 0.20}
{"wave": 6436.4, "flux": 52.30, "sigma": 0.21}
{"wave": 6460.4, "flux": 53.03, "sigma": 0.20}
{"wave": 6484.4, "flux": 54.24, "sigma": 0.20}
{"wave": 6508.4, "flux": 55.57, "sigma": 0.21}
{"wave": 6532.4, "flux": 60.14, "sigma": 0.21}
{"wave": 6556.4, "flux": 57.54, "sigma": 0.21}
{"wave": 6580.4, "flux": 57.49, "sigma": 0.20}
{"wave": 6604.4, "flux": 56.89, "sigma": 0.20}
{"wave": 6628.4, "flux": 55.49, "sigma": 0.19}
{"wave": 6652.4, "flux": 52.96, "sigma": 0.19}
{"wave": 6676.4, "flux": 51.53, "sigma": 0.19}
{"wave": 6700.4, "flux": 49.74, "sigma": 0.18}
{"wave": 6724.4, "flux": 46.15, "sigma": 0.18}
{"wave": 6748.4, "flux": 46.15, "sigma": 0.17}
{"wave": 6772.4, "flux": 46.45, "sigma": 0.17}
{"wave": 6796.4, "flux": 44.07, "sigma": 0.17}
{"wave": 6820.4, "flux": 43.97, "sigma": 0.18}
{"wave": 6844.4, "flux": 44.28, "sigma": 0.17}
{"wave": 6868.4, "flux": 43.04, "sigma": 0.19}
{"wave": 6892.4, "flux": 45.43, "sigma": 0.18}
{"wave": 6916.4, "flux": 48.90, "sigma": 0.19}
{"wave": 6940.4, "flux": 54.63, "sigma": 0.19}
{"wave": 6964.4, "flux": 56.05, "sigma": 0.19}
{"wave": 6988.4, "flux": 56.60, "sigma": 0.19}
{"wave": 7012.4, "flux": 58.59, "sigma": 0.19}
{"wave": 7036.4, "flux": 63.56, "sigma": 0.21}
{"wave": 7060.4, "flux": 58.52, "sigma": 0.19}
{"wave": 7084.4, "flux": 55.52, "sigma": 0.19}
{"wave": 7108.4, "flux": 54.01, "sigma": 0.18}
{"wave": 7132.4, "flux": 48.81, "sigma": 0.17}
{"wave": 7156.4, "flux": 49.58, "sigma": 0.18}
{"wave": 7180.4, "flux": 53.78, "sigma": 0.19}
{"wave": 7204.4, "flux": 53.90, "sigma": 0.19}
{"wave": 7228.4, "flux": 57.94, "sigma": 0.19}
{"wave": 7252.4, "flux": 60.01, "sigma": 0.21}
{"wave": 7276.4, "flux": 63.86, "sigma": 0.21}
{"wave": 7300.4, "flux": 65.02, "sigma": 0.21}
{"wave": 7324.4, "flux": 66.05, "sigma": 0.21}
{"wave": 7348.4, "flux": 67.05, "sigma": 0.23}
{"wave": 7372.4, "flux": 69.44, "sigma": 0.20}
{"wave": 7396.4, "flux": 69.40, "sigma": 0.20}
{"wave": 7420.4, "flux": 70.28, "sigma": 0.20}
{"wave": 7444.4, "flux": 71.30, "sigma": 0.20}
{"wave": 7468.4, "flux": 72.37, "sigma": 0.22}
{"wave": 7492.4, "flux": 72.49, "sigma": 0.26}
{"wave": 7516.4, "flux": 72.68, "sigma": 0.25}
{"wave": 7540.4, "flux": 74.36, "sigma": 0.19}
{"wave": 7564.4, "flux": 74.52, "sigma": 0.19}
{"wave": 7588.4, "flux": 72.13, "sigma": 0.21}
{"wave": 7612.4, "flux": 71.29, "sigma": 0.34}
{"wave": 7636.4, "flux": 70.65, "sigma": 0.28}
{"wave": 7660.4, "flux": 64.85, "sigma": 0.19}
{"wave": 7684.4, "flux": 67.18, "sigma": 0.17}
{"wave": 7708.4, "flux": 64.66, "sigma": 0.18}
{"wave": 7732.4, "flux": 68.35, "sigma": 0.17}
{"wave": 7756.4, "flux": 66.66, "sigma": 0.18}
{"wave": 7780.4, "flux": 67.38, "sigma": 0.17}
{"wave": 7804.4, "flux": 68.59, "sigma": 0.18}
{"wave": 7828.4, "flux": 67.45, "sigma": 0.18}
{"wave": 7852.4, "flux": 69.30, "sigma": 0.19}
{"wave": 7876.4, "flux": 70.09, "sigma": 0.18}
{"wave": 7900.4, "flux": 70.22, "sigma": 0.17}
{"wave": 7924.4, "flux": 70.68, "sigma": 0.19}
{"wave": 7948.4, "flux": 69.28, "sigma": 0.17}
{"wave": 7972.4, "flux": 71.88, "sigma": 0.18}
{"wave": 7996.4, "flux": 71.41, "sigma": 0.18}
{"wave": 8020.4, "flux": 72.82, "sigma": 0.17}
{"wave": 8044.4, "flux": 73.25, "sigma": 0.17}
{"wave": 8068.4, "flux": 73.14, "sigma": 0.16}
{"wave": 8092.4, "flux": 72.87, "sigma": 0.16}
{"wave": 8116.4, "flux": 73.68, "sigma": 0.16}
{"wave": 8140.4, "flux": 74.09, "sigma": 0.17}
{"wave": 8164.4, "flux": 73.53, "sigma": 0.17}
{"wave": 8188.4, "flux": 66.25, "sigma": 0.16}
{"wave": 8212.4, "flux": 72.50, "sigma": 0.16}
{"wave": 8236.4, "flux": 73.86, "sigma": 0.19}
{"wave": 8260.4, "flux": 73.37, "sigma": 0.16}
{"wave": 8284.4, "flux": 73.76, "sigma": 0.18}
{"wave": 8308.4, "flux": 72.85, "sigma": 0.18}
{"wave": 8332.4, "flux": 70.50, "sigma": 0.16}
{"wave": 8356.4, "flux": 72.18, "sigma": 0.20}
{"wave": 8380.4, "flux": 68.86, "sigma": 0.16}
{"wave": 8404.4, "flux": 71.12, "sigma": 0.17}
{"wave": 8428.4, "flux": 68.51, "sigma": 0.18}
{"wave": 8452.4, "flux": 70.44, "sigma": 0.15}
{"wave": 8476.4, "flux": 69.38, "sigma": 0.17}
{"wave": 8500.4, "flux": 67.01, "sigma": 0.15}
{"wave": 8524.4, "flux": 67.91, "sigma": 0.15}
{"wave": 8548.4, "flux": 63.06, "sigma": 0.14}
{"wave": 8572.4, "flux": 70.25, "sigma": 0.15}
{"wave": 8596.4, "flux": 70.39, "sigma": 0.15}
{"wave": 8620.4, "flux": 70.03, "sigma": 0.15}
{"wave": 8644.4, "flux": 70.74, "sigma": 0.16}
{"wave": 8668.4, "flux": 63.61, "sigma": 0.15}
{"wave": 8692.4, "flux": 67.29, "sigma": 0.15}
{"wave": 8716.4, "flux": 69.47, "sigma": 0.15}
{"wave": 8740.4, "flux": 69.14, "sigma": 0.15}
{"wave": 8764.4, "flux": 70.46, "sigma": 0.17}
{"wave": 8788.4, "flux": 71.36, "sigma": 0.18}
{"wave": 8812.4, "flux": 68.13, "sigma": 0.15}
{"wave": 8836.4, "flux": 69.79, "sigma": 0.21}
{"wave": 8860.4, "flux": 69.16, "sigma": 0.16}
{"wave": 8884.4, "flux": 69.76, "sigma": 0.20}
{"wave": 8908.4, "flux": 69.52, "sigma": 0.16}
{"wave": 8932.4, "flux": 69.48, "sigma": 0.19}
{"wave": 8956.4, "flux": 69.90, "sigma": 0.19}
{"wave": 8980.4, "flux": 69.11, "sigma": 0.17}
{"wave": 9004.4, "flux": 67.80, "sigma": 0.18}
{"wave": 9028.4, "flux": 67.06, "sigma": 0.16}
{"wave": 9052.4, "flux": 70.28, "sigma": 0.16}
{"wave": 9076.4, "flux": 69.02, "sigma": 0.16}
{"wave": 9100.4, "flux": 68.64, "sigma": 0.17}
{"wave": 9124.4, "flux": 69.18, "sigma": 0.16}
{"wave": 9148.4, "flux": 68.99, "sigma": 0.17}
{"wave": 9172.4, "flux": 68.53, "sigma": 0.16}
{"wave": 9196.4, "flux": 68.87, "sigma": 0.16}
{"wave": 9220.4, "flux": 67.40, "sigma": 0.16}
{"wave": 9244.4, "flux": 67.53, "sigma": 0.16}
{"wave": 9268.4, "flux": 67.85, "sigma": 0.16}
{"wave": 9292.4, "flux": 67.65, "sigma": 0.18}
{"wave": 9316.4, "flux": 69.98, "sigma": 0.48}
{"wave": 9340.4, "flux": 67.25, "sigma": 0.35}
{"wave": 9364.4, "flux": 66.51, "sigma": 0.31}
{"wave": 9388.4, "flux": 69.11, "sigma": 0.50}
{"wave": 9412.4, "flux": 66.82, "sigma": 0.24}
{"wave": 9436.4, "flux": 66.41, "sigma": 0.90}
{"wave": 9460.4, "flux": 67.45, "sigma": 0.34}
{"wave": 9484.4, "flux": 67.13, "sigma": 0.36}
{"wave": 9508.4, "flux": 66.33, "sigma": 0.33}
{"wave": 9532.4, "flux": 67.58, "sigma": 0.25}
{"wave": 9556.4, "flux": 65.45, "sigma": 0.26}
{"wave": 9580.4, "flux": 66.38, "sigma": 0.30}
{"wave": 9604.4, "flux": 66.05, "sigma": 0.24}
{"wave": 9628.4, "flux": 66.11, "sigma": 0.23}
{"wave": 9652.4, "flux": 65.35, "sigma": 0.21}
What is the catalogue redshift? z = 0.00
